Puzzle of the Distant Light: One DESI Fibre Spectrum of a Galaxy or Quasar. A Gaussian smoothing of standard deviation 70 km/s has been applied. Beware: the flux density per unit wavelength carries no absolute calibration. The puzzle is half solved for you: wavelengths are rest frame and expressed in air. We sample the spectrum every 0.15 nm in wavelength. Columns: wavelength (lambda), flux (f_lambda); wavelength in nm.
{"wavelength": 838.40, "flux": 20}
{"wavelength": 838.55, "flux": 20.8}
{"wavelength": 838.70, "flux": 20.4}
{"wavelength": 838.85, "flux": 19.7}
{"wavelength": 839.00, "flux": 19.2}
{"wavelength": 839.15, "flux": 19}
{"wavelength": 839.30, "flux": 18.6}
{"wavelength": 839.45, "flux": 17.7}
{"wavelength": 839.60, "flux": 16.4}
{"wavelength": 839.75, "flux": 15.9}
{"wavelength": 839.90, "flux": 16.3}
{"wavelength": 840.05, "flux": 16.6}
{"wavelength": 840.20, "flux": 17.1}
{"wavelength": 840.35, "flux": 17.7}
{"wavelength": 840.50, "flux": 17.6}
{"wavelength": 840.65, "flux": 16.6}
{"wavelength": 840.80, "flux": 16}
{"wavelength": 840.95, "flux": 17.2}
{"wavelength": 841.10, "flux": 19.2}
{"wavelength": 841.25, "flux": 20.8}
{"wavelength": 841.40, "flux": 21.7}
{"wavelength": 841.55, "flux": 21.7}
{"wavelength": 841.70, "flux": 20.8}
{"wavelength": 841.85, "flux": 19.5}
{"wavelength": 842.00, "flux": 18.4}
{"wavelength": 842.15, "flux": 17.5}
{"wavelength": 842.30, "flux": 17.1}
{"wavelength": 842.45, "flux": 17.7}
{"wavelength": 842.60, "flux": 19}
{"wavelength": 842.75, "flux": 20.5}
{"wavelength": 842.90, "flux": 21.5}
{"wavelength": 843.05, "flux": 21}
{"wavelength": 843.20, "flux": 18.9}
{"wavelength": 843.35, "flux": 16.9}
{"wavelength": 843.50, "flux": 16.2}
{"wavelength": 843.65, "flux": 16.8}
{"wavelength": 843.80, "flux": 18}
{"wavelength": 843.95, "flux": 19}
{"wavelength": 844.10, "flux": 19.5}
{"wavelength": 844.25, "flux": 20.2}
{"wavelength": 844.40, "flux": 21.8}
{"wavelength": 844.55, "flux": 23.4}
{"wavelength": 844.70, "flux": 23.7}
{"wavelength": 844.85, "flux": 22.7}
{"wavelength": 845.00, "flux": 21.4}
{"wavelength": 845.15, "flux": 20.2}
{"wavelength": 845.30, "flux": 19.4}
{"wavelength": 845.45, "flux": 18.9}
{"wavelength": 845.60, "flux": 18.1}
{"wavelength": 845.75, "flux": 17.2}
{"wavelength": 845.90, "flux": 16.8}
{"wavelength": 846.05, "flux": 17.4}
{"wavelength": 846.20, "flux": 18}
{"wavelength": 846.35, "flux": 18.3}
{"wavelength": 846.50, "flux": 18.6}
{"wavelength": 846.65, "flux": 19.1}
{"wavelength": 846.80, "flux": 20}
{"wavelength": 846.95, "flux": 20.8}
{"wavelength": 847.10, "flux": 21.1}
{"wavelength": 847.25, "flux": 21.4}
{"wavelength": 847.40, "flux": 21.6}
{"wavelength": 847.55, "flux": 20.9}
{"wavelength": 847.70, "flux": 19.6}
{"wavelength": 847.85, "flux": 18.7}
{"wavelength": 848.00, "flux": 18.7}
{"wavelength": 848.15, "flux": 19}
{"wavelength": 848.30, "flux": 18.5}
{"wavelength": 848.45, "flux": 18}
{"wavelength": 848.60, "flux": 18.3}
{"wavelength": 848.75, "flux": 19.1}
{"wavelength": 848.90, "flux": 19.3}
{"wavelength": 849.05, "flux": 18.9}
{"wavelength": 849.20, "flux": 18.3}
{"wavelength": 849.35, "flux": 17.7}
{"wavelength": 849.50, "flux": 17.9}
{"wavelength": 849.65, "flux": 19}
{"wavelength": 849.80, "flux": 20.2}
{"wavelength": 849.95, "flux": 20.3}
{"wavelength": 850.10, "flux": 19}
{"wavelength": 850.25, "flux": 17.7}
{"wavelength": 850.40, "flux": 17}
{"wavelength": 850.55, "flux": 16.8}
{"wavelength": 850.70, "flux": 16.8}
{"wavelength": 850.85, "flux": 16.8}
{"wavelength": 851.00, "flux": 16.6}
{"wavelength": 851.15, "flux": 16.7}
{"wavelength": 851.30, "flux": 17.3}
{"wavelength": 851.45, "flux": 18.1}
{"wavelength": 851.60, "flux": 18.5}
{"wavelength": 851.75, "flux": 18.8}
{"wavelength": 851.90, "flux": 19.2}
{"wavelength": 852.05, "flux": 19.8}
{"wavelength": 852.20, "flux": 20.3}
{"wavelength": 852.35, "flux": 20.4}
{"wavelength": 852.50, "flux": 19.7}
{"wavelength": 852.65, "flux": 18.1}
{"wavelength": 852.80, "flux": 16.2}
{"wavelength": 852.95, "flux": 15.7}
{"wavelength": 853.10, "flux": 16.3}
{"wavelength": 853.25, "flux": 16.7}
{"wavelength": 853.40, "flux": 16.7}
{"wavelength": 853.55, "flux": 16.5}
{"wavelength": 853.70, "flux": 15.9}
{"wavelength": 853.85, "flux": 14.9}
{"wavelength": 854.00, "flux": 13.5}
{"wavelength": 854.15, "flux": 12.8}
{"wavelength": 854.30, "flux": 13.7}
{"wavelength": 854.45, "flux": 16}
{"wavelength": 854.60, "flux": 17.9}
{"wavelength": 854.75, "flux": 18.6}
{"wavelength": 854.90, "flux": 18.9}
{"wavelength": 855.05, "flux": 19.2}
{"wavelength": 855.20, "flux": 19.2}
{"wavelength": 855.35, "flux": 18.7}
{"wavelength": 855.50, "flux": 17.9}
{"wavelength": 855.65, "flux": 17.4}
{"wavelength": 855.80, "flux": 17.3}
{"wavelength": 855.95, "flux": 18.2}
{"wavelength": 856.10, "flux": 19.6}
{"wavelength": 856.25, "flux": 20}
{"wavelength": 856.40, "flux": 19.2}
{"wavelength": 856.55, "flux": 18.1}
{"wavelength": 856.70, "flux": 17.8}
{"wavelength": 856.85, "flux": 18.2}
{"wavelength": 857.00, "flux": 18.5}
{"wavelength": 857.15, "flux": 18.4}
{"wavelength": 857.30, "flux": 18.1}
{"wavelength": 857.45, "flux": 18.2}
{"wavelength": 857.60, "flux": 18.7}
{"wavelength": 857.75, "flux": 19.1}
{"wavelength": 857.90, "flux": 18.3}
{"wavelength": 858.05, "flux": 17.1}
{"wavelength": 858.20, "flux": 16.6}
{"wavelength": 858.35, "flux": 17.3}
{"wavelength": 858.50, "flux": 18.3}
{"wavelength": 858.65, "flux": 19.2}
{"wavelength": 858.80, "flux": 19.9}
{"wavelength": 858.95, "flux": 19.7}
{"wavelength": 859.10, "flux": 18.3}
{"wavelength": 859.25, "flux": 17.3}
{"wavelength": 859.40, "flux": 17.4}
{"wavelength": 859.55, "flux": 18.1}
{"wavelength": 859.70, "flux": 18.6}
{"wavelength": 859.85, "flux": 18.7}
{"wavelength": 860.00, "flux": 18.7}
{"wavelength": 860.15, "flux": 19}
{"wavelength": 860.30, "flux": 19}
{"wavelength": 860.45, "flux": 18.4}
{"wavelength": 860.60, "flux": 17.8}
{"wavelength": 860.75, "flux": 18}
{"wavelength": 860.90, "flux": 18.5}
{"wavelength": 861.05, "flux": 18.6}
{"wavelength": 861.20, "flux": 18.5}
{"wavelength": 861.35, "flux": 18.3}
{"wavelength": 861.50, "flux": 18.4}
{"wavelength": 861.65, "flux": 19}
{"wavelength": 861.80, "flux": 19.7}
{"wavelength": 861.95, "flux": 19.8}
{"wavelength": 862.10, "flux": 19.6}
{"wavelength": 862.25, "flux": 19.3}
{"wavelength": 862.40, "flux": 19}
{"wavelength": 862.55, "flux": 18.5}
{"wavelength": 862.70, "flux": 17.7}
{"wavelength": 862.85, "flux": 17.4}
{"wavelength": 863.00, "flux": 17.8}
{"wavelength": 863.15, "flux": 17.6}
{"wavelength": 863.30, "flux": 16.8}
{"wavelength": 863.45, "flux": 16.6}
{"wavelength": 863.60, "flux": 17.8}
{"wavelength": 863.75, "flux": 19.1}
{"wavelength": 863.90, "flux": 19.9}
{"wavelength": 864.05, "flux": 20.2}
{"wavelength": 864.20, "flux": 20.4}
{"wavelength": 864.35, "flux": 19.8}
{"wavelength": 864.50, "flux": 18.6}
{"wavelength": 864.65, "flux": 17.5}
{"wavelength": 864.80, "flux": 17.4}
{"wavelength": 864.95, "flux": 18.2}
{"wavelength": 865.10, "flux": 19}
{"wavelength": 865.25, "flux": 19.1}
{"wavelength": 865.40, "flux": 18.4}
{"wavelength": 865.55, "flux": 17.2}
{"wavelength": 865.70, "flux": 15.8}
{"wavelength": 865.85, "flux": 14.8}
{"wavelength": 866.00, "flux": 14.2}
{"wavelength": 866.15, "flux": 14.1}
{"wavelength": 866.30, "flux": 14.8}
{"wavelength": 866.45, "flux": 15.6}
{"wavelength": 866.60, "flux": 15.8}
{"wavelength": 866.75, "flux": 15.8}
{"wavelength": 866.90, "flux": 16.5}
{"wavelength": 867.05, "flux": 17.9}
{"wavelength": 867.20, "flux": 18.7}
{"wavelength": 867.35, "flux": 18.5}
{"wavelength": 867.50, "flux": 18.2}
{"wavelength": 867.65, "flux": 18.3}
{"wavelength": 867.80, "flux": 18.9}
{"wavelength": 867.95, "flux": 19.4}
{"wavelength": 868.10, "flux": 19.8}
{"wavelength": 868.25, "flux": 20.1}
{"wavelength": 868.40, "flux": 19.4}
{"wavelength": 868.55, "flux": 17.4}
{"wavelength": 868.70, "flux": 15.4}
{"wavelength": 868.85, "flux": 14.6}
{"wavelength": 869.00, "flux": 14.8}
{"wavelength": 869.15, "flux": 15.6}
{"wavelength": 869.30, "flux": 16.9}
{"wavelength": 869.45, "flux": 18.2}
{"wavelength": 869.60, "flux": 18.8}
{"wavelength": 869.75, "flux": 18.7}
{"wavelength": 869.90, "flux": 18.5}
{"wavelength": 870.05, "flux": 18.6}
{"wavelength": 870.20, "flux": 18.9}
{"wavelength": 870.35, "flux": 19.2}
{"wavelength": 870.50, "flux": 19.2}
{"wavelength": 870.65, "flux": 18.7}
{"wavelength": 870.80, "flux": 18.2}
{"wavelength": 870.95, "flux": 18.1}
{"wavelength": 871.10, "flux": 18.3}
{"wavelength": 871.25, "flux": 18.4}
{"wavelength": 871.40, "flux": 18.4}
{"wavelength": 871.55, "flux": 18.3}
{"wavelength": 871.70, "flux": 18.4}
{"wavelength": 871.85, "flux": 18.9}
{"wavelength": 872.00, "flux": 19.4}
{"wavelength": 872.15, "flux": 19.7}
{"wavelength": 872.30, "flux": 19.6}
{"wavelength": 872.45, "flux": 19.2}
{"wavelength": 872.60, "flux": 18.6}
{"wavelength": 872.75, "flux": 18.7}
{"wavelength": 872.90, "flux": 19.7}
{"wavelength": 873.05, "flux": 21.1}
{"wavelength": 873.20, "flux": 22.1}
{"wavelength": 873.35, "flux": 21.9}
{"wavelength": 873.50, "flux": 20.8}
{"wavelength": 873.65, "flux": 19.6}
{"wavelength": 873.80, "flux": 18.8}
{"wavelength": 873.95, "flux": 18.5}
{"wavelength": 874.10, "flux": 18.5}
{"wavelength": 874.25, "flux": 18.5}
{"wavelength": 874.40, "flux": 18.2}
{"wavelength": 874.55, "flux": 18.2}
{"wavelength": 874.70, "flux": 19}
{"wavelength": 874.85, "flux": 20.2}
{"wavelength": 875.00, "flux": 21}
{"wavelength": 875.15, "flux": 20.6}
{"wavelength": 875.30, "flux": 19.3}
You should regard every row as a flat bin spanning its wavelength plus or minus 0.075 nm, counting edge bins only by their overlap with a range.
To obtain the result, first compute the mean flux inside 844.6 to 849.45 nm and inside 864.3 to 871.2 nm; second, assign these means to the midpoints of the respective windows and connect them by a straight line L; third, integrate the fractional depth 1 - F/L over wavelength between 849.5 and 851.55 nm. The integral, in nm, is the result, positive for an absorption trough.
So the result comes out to 0.13 nm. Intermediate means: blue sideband 19.4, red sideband 17.6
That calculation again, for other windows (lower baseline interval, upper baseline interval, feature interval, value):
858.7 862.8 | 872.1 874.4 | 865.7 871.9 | 0.56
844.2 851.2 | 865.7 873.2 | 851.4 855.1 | 0.31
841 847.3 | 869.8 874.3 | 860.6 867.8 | 0.51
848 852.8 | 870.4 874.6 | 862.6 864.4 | 0.04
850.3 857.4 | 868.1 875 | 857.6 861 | -0.08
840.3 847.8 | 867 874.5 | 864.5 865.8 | 0.07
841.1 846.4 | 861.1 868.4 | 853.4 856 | 0.26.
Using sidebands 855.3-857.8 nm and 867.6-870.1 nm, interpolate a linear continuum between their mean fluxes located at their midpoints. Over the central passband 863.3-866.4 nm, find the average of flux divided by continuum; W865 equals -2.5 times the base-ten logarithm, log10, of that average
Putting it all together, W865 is 0.026 mag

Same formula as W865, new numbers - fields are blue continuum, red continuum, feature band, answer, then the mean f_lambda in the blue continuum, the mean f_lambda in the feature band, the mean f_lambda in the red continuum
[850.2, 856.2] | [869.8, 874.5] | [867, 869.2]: 0.06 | 17.4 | 17.8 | 19.1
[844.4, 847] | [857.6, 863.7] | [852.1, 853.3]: 0.06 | 19.7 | 18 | 18.4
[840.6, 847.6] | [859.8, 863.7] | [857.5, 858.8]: 0.03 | 19.4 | 18.2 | 18.4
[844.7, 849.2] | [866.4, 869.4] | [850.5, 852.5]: 0.04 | 19.4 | 18.2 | 17.4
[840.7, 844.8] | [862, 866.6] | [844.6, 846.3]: -0.02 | 19.4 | 19.5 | 17.7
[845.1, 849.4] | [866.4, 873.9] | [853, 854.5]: 0.23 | 19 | 15.3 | 18.5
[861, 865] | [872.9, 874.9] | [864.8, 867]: 0.15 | 18.6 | 16.4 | 19.6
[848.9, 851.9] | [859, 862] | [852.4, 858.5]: 0.05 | 18.1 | 17.5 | 18.5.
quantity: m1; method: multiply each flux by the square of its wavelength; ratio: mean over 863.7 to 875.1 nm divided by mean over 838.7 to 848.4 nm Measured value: 1.02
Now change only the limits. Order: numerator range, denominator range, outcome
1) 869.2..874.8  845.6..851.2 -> 1.08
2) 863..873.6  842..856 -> 1.03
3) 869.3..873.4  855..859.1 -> 1.07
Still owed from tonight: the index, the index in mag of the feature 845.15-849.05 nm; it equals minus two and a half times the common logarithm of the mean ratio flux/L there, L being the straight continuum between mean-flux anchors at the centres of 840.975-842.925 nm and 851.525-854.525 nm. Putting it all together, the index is -0.04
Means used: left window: 19.5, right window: 17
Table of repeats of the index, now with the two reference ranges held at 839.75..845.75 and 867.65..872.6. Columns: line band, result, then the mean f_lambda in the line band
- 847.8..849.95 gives 0.01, 18.7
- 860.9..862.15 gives -0.02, 18.9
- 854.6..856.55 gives 0.01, 18.6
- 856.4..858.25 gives 0.03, 18.2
